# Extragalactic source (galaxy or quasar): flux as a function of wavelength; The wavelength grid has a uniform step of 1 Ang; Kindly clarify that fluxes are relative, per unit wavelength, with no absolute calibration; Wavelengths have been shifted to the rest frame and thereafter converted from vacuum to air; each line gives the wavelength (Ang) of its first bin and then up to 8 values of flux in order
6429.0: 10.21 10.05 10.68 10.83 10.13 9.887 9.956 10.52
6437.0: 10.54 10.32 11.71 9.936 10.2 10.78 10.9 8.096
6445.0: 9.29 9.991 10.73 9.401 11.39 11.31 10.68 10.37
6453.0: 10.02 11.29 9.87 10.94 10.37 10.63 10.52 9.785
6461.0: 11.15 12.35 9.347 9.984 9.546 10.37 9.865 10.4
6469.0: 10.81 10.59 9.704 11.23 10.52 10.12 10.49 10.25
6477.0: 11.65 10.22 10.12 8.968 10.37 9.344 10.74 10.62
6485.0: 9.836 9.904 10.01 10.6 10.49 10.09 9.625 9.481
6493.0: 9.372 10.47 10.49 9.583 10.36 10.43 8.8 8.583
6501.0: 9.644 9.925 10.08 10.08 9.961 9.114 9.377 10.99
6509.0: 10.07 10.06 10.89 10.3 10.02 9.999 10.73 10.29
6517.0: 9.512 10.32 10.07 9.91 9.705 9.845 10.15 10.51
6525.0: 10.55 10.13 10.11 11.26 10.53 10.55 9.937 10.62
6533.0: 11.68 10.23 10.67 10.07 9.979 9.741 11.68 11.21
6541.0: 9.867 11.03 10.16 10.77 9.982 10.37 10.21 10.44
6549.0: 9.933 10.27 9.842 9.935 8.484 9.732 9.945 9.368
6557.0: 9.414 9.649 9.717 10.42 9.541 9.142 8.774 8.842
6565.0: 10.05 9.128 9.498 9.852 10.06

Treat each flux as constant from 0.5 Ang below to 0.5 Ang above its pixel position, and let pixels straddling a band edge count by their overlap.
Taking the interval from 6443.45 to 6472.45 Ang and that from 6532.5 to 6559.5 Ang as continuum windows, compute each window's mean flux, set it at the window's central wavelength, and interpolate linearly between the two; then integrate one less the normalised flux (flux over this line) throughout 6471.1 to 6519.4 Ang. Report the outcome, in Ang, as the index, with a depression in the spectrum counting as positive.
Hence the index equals 0.9 Ang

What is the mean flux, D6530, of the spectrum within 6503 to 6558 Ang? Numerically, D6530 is 10.2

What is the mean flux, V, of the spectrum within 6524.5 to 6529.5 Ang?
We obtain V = 10.5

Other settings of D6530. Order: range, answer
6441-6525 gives 10.2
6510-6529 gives 10.2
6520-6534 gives 10.4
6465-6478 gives 10.5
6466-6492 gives 10.2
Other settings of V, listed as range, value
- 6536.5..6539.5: 10.5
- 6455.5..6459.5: 10.6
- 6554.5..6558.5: 9.59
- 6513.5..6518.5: 10.2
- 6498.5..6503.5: 9.41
